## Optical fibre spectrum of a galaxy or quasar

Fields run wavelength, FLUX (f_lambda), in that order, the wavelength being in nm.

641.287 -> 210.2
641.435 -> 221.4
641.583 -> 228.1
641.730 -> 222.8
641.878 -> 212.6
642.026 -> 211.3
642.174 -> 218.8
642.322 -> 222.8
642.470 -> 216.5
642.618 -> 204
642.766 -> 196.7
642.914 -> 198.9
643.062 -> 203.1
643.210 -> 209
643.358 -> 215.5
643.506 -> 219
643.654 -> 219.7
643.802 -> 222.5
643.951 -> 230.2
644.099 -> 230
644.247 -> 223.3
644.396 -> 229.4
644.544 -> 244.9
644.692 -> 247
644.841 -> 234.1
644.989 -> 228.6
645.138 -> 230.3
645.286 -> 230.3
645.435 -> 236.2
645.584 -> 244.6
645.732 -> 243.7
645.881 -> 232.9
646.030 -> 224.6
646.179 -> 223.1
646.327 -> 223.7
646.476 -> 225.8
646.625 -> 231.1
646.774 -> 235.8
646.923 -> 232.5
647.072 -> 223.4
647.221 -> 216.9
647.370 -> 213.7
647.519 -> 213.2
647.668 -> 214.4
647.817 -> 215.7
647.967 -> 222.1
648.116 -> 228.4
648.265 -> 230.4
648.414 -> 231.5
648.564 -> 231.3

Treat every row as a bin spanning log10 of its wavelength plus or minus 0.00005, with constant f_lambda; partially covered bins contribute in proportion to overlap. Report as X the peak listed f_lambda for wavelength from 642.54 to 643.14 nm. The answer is 204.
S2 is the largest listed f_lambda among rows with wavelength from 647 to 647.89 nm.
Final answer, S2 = 223.4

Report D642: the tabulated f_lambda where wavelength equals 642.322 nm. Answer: 222.8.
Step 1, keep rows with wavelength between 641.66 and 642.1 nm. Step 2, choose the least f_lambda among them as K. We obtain 211.3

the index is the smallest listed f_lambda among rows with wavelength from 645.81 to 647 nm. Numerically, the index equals 223.1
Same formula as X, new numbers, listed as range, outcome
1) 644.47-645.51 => 247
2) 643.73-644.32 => 230.2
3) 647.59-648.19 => 228.4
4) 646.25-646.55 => 225.8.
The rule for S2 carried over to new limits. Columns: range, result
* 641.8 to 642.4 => 222.8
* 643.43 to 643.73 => 219.7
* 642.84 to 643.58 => 219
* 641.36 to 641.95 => 228.1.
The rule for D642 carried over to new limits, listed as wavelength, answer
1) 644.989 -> 228.6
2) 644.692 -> 247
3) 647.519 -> 213.2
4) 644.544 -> 244.9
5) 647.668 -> 214.4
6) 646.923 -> 232.5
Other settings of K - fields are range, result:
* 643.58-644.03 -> 219.7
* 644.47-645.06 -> 228.6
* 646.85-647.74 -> 213.2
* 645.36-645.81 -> 236.2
